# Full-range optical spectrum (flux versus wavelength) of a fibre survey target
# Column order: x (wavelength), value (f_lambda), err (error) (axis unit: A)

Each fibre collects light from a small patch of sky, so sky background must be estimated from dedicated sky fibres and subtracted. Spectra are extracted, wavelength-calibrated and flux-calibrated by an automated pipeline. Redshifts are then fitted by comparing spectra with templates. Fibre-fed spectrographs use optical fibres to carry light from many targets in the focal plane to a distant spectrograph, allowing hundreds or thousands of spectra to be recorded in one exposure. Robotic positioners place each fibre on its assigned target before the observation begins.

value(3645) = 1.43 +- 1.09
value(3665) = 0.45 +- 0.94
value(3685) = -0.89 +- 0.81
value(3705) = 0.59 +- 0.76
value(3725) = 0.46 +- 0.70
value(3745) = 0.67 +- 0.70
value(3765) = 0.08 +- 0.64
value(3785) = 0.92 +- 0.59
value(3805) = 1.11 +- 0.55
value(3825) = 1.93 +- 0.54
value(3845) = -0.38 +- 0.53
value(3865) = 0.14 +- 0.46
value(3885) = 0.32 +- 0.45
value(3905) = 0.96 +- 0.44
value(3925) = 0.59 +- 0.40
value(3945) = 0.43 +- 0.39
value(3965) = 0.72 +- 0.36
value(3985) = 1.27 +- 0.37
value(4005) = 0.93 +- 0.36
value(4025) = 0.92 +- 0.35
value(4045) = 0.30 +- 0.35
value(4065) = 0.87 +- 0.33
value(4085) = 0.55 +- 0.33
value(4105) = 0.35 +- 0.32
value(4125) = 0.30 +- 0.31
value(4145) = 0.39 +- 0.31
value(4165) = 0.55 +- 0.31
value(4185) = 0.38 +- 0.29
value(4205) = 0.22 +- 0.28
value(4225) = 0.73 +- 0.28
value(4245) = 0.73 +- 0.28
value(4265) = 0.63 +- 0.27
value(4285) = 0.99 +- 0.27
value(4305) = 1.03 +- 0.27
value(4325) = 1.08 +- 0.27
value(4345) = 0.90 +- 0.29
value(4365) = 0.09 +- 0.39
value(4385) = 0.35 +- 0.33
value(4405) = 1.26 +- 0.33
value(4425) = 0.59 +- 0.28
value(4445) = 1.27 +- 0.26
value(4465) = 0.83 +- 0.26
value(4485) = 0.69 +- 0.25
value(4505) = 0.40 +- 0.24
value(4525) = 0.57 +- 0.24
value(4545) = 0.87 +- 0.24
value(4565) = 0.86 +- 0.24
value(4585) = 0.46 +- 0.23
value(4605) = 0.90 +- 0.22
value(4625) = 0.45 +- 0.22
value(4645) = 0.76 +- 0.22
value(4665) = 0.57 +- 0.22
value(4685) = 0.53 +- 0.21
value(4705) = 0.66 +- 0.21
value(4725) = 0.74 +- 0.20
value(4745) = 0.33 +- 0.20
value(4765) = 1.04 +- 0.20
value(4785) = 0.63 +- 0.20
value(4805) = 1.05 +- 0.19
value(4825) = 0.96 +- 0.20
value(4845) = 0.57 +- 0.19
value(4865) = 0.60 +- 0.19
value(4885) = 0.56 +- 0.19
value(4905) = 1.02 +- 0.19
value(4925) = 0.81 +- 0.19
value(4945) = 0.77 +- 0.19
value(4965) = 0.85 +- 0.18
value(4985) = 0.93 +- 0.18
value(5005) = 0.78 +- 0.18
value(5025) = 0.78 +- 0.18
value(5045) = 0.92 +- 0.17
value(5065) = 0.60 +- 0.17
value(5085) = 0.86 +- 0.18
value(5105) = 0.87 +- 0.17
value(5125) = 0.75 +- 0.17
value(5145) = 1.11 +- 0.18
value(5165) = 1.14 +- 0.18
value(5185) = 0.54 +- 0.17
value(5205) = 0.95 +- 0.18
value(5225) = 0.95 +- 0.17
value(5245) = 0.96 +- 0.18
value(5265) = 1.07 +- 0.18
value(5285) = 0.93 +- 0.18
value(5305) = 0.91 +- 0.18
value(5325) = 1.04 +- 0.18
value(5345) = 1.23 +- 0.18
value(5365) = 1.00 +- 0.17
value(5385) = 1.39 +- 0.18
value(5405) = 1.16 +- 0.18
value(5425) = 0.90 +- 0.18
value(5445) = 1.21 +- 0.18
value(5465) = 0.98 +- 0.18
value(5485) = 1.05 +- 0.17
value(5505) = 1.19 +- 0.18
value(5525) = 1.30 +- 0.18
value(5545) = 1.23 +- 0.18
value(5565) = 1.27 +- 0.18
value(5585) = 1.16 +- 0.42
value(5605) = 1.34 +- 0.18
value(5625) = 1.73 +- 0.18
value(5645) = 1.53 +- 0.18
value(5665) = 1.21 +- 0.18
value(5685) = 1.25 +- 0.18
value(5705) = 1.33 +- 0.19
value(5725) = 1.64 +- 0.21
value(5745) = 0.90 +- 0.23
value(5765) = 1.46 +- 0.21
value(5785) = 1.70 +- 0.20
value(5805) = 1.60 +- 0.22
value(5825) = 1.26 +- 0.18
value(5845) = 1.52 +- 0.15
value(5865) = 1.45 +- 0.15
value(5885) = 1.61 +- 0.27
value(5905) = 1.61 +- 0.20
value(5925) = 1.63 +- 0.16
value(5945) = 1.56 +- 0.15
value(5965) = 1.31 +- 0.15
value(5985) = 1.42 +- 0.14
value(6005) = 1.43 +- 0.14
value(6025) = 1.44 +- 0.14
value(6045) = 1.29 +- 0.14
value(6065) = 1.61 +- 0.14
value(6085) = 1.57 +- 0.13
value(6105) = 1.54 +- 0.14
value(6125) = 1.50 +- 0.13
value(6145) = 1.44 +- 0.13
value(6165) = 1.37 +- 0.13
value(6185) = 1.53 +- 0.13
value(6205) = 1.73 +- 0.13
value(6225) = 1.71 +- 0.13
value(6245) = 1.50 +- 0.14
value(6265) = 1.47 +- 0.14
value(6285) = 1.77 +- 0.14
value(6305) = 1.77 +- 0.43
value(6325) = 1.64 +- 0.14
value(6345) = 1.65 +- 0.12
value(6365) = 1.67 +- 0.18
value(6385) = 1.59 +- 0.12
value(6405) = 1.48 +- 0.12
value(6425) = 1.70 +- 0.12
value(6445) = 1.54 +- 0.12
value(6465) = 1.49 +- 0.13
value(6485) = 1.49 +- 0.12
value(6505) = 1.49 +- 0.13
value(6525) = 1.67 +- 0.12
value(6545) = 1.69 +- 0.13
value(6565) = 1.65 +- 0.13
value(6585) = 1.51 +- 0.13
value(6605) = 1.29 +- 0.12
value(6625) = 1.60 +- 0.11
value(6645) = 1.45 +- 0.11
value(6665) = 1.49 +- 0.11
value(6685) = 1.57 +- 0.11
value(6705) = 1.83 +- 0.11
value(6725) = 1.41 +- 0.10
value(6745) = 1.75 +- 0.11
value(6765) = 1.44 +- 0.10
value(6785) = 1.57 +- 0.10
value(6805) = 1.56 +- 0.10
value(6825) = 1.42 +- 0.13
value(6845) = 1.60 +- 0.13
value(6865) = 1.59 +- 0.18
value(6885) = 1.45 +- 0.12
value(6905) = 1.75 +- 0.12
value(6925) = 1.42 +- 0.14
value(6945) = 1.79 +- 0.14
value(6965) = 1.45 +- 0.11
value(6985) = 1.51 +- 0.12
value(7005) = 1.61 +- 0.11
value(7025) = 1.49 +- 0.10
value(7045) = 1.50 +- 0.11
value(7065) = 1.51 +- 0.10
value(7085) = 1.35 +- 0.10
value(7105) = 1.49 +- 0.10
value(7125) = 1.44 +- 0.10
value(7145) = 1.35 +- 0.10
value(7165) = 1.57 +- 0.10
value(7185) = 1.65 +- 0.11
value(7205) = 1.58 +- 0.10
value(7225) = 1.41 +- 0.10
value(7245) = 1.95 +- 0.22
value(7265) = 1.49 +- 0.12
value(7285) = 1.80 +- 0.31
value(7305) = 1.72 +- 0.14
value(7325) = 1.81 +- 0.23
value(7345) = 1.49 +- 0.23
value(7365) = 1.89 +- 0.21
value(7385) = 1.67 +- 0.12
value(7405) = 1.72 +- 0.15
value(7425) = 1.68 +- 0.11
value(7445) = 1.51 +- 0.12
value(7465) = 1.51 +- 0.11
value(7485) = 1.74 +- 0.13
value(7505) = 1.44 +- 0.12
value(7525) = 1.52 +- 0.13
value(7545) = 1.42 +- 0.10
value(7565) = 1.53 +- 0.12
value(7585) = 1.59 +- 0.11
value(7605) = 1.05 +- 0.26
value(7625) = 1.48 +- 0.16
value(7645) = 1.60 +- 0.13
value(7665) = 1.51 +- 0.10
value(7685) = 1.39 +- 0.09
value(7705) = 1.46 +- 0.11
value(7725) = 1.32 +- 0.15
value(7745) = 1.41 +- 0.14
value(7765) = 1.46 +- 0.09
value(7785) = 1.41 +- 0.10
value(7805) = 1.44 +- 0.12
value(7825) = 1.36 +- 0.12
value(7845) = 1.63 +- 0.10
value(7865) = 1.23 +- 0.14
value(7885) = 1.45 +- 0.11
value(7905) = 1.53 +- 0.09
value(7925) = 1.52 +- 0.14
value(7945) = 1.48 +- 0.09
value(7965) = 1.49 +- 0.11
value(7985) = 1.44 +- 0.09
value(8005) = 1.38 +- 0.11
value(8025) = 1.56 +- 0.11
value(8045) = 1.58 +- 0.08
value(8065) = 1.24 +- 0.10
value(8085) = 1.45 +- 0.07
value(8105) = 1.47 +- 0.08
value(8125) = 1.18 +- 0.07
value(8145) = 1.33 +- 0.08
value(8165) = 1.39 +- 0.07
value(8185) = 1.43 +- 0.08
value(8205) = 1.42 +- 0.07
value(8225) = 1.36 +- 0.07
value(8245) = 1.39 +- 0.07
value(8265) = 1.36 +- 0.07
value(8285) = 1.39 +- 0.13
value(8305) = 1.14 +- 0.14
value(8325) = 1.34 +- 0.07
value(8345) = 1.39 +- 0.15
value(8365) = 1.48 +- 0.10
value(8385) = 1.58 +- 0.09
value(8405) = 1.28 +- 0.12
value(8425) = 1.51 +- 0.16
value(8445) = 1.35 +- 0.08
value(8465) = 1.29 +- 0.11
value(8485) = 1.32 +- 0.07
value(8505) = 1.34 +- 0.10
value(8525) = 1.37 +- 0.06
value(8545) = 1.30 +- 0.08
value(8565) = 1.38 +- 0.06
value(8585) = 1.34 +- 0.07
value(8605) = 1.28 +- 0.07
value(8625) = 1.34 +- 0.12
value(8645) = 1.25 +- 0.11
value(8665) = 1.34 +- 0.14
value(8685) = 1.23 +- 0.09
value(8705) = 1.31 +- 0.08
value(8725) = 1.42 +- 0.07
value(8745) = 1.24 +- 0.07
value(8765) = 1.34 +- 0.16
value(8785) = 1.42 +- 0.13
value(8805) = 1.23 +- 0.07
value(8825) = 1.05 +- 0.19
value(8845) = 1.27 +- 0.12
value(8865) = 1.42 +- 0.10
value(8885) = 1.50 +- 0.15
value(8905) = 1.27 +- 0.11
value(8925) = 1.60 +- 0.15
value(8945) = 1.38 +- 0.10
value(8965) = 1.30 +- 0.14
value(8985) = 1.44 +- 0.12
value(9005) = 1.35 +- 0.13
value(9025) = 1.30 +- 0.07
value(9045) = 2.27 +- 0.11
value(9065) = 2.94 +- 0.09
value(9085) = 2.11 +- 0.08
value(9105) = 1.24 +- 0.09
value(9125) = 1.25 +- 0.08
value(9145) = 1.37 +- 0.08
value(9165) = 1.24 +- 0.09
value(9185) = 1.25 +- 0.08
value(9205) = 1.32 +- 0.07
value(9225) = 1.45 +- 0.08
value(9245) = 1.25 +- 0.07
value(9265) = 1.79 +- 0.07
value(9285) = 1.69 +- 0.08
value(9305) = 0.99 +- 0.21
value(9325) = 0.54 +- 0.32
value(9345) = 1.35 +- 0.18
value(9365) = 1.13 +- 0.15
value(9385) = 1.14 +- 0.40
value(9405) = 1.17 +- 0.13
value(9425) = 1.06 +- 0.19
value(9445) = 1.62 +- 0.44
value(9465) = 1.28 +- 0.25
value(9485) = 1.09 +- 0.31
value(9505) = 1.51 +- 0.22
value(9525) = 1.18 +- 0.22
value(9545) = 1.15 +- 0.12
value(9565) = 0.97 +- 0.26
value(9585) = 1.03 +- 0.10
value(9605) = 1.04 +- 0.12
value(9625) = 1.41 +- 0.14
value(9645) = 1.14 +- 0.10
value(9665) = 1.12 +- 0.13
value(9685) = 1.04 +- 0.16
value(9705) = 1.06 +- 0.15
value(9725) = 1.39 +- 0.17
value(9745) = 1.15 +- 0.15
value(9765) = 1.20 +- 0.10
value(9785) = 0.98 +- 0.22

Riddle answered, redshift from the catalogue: 0.380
